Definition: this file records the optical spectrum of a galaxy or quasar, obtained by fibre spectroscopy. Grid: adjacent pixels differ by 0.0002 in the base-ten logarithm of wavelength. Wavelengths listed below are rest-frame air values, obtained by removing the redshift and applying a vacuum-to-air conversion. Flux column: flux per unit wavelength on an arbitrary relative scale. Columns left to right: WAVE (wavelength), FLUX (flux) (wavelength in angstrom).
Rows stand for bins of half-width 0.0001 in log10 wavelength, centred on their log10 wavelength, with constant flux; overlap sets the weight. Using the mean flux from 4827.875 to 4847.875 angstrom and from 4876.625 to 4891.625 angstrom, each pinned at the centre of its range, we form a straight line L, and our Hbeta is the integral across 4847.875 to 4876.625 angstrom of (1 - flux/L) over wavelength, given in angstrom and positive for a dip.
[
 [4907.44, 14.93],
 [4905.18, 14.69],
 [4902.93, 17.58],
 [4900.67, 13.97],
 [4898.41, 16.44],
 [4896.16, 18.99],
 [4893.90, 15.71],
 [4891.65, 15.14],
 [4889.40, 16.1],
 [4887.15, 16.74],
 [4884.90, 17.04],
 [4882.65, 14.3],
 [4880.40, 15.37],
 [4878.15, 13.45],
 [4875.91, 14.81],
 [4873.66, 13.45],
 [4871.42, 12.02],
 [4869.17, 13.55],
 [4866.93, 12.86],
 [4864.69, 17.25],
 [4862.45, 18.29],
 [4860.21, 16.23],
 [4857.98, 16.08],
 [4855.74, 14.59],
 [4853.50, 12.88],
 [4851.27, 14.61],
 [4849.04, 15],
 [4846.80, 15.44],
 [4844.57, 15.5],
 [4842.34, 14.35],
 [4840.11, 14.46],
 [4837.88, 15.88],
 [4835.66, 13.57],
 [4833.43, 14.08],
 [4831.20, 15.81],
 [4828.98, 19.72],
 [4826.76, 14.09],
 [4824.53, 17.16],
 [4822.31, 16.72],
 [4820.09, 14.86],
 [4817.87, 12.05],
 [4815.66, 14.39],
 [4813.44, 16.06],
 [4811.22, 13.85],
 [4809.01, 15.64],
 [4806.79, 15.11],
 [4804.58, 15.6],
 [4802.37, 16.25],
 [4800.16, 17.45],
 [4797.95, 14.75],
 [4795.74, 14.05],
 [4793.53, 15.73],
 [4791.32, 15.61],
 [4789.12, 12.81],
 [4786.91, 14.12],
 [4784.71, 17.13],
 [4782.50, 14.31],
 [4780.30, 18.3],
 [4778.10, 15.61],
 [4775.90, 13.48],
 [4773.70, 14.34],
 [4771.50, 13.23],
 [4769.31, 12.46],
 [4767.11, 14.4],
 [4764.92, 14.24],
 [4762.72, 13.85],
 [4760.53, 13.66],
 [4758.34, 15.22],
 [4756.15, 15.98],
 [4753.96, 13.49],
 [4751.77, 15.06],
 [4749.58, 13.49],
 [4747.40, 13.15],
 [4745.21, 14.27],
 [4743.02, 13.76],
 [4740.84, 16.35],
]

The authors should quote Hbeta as 1.3 angstrom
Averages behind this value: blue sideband 15.4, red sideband 15.5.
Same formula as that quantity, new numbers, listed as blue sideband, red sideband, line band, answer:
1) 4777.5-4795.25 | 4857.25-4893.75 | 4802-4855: 0.6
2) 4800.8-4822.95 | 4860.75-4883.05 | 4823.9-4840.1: -0.8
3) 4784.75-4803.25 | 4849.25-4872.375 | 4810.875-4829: -0.2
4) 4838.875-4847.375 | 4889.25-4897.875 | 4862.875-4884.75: 2.1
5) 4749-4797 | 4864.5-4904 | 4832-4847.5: 0.2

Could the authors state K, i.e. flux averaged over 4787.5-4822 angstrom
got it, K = 15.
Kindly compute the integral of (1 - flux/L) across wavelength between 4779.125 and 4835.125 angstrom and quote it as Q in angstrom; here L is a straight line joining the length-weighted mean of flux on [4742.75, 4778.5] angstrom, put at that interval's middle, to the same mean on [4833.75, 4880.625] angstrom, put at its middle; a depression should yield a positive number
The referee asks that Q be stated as -4.0 angstrom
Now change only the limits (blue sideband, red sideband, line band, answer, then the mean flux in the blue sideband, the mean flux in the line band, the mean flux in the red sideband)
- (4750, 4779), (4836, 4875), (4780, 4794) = -0.87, 14.2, 15.2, 14.8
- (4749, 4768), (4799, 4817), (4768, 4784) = 0.22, 14.4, 14.6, 15.5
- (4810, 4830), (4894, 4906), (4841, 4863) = 0.80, 15.4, 15.2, 16.3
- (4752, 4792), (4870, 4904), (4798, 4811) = -0.84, 14.6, 15.8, 15.4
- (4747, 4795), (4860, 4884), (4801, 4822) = -0.55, 14.5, 15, 14.6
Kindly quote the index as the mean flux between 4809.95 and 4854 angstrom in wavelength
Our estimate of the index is 15.1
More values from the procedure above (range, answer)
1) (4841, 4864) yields 15.3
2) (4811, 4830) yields 15.5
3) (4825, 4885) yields 15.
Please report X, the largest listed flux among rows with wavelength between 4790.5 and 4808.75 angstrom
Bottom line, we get 17.45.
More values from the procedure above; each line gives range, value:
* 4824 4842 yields 19.72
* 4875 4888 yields 17.04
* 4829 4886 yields 18.29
